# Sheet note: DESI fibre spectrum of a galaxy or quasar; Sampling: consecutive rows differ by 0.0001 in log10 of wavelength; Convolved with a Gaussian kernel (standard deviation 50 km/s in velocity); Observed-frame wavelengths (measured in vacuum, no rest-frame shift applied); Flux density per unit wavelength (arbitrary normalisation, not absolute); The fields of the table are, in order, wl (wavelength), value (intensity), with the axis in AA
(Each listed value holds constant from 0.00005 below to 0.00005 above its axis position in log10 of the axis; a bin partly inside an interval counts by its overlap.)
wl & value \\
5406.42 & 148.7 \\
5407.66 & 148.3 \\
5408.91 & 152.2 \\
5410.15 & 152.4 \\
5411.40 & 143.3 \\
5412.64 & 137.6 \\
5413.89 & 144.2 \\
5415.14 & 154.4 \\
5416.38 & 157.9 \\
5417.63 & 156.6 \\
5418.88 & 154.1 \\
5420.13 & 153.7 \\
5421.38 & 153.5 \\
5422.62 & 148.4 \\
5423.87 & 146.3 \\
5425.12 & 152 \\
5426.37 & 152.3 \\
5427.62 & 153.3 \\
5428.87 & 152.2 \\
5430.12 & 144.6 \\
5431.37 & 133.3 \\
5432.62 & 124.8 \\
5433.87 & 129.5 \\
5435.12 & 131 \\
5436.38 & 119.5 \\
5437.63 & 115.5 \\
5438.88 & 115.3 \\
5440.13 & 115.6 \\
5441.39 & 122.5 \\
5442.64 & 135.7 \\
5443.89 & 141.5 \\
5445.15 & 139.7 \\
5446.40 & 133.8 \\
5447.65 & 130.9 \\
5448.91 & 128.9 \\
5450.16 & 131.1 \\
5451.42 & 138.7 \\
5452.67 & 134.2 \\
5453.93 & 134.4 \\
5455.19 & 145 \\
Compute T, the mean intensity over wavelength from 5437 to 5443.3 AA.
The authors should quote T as 121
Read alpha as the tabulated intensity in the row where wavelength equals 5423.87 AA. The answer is 146.3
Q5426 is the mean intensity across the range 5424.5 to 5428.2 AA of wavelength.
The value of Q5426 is 152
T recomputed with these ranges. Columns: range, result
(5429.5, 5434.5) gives 133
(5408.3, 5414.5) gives 146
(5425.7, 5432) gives 147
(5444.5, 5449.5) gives 133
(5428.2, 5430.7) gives 149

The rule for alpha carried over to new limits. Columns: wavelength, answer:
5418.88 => 154.1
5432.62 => 124.8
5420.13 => 153.7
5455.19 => 145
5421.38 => 153.5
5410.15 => 152.4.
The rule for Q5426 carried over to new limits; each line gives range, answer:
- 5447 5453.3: 133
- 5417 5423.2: 153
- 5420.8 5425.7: 150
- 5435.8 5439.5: 117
